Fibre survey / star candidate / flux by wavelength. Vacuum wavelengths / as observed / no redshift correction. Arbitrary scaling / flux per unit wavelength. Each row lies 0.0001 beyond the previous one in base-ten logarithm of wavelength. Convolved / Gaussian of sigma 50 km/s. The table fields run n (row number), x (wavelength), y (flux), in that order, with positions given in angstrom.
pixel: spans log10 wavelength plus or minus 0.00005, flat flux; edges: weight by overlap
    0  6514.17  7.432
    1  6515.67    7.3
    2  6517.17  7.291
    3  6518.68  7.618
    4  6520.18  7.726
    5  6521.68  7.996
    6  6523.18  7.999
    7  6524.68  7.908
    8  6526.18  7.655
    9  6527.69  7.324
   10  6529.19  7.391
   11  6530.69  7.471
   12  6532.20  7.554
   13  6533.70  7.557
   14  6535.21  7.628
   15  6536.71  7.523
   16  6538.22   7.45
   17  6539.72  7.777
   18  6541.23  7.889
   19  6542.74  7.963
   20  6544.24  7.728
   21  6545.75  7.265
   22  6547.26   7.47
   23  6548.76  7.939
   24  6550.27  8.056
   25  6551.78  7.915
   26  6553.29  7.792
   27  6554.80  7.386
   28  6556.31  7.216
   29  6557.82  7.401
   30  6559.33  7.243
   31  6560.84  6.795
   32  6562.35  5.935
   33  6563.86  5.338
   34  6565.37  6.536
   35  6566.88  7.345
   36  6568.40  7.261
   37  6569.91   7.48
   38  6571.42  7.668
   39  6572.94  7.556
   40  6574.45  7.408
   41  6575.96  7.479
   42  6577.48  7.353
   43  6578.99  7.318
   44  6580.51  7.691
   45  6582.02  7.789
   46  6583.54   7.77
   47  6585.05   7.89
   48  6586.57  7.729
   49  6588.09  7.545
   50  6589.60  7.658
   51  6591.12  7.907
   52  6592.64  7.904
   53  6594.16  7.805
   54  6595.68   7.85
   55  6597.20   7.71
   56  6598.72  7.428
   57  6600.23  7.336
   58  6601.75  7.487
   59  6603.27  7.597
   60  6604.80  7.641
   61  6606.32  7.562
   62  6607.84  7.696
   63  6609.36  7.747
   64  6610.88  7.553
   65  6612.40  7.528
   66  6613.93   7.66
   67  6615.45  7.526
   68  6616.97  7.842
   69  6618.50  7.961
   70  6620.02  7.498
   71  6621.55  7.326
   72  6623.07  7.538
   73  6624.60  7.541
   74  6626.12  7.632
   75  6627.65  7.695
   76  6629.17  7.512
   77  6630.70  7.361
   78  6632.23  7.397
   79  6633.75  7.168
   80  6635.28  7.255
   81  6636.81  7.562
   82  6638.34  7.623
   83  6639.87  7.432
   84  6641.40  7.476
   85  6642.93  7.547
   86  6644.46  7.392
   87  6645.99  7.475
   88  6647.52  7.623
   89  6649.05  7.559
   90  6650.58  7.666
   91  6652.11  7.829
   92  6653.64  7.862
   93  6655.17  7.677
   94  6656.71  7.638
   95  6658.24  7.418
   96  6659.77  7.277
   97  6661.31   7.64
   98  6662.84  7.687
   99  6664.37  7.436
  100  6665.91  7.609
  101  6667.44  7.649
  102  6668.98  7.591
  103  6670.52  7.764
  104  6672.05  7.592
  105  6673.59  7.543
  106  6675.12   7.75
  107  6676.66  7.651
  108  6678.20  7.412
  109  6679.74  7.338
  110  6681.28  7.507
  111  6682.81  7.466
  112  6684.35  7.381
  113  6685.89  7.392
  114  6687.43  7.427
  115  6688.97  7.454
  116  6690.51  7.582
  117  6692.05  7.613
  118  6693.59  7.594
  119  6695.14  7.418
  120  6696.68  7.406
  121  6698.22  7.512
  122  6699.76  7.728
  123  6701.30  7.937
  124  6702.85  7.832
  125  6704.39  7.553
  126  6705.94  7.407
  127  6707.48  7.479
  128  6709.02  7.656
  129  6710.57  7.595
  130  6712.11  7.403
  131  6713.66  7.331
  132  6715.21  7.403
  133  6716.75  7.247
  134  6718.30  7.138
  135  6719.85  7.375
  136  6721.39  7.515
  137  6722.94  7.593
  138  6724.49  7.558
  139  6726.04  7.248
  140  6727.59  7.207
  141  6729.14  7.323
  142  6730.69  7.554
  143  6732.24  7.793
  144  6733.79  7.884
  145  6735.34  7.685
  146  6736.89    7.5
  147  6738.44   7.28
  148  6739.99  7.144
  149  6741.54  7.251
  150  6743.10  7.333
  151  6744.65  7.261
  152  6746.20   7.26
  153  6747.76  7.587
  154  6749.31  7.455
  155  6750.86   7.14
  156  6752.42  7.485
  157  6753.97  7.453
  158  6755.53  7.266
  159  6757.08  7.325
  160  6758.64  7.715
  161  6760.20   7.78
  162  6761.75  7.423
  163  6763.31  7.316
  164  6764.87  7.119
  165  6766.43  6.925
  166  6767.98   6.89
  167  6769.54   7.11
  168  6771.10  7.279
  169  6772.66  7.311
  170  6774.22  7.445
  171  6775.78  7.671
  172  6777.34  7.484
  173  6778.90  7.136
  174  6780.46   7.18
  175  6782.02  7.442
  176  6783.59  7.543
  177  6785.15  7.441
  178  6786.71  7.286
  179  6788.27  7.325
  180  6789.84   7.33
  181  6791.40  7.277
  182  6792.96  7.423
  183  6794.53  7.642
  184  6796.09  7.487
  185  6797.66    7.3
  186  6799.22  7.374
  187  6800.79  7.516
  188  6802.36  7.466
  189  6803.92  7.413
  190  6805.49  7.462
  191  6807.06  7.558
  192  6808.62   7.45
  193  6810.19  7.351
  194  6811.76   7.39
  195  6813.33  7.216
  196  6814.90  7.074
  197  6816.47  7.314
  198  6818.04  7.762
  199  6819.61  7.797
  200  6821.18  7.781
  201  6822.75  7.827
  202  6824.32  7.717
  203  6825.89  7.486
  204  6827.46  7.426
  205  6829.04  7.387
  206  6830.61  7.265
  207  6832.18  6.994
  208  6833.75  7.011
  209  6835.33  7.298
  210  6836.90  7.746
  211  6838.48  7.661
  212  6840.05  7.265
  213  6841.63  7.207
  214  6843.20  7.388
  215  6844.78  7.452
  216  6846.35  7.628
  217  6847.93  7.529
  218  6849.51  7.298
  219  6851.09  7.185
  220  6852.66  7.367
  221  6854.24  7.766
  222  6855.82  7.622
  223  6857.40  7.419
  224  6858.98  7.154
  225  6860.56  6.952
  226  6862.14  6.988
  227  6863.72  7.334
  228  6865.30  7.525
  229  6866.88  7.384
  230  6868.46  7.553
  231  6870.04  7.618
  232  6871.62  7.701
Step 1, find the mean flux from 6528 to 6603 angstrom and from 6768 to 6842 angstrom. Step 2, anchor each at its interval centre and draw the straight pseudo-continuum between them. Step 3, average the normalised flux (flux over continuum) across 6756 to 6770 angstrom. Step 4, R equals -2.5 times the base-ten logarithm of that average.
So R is 0.02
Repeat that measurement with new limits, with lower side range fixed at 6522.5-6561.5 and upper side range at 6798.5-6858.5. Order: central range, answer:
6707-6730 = 0.01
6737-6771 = 0.02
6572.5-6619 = -0.01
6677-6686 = 0.01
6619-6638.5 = 0.01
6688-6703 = -0.01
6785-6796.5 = 0.01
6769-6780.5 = 0.02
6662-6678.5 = -0.01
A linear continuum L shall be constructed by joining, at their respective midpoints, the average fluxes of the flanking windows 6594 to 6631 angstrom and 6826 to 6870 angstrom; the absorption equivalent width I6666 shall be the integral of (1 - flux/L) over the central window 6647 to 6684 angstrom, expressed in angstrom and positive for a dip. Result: -0.2 angstrom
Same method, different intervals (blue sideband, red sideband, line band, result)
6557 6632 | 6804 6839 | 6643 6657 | -0.3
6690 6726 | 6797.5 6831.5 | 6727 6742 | 0.1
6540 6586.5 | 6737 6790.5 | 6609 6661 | -1.2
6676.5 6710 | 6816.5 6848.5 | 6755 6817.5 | 1.1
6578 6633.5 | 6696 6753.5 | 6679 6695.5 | 0.1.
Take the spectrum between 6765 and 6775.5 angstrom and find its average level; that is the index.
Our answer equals 7.18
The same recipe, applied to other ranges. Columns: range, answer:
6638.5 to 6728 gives 7.53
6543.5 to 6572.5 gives 7.25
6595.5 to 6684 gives 7.56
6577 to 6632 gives 7.63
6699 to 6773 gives 7.42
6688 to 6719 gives 7.51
